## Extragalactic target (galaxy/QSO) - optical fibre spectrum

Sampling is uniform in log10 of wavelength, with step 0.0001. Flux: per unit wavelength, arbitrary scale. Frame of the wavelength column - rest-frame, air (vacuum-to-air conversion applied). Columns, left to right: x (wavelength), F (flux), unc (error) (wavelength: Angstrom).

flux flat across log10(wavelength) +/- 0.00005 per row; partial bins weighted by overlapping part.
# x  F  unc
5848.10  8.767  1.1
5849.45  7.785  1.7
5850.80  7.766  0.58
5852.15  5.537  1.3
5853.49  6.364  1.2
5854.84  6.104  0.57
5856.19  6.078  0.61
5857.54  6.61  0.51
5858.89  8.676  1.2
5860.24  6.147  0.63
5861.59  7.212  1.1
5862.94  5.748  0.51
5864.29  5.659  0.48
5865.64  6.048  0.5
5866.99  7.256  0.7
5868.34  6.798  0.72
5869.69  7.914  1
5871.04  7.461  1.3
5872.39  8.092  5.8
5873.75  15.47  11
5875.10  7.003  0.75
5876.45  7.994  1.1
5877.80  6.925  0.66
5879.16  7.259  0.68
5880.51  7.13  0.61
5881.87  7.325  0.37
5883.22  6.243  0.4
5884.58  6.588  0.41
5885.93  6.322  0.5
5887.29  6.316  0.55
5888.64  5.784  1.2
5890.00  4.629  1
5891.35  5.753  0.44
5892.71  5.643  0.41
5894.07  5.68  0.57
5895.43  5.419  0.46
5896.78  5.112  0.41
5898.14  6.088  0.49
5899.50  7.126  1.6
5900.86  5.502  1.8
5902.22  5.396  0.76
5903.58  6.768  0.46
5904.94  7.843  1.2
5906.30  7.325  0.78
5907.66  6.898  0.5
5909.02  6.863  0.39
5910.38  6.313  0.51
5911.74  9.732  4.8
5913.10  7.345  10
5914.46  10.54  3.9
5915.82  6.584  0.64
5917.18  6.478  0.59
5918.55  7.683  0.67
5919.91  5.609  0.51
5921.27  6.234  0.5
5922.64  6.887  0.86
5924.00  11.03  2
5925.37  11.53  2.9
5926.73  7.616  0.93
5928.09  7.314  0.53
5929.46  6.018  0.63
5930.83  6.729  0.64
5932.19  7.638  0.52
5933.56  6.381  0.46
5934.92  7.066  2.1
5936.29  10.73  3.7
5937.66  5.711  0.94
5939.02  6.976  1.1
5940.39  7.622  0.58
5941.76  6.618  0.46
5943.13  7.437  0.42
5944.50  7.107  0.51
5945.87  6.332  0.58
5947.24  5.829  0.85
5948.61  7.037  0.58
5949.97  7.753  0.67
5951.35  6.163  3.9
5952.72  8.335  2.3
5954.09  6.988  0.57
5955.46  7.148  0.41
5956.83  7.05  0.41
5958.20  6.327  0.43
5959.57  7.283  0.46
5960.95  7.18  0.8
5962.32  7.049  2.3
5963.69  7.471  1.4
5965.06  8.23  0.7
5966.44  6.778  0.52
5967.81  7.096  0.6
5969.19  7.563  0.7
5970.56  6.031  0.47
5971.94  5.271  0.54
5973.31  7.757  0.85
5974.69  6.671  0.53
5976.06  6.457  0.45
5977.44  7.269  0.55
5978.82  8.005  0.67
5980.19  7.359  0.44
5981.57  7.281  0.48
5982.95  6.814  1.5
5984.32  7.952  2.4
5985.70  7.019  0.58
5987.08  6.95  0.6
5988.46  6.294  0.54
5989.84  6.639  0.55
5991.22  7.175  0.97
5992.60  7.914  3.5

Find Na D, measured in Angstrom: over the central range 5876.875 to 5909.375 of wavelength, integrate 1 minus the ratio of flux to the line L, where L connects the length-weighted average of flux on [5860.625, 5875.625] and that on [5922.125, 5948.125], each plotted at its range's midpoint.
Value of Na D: 5.4 Angstrom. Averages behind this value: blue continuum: 7.68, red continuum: 7.5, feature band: 6.34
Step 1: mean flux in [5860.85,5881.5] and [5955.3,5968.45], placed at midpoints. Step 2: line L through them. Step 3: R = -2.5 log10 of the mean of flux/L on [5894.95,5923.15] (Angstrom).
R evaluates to 0.08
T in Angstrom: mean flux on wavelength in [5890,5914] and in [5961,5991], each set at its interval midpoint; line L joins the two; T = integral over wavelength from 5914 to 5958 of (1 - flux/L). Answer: -3.93 Angstrom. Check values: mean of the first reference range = 6.5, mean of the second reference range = 7.05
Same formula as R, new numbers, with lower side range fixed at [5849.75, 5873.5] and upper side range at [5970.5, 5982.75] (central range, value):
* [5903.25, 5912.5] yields -0.07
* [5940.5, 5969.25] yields -0.02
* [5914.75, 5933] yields -0.09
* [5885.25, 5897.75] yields 0.23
